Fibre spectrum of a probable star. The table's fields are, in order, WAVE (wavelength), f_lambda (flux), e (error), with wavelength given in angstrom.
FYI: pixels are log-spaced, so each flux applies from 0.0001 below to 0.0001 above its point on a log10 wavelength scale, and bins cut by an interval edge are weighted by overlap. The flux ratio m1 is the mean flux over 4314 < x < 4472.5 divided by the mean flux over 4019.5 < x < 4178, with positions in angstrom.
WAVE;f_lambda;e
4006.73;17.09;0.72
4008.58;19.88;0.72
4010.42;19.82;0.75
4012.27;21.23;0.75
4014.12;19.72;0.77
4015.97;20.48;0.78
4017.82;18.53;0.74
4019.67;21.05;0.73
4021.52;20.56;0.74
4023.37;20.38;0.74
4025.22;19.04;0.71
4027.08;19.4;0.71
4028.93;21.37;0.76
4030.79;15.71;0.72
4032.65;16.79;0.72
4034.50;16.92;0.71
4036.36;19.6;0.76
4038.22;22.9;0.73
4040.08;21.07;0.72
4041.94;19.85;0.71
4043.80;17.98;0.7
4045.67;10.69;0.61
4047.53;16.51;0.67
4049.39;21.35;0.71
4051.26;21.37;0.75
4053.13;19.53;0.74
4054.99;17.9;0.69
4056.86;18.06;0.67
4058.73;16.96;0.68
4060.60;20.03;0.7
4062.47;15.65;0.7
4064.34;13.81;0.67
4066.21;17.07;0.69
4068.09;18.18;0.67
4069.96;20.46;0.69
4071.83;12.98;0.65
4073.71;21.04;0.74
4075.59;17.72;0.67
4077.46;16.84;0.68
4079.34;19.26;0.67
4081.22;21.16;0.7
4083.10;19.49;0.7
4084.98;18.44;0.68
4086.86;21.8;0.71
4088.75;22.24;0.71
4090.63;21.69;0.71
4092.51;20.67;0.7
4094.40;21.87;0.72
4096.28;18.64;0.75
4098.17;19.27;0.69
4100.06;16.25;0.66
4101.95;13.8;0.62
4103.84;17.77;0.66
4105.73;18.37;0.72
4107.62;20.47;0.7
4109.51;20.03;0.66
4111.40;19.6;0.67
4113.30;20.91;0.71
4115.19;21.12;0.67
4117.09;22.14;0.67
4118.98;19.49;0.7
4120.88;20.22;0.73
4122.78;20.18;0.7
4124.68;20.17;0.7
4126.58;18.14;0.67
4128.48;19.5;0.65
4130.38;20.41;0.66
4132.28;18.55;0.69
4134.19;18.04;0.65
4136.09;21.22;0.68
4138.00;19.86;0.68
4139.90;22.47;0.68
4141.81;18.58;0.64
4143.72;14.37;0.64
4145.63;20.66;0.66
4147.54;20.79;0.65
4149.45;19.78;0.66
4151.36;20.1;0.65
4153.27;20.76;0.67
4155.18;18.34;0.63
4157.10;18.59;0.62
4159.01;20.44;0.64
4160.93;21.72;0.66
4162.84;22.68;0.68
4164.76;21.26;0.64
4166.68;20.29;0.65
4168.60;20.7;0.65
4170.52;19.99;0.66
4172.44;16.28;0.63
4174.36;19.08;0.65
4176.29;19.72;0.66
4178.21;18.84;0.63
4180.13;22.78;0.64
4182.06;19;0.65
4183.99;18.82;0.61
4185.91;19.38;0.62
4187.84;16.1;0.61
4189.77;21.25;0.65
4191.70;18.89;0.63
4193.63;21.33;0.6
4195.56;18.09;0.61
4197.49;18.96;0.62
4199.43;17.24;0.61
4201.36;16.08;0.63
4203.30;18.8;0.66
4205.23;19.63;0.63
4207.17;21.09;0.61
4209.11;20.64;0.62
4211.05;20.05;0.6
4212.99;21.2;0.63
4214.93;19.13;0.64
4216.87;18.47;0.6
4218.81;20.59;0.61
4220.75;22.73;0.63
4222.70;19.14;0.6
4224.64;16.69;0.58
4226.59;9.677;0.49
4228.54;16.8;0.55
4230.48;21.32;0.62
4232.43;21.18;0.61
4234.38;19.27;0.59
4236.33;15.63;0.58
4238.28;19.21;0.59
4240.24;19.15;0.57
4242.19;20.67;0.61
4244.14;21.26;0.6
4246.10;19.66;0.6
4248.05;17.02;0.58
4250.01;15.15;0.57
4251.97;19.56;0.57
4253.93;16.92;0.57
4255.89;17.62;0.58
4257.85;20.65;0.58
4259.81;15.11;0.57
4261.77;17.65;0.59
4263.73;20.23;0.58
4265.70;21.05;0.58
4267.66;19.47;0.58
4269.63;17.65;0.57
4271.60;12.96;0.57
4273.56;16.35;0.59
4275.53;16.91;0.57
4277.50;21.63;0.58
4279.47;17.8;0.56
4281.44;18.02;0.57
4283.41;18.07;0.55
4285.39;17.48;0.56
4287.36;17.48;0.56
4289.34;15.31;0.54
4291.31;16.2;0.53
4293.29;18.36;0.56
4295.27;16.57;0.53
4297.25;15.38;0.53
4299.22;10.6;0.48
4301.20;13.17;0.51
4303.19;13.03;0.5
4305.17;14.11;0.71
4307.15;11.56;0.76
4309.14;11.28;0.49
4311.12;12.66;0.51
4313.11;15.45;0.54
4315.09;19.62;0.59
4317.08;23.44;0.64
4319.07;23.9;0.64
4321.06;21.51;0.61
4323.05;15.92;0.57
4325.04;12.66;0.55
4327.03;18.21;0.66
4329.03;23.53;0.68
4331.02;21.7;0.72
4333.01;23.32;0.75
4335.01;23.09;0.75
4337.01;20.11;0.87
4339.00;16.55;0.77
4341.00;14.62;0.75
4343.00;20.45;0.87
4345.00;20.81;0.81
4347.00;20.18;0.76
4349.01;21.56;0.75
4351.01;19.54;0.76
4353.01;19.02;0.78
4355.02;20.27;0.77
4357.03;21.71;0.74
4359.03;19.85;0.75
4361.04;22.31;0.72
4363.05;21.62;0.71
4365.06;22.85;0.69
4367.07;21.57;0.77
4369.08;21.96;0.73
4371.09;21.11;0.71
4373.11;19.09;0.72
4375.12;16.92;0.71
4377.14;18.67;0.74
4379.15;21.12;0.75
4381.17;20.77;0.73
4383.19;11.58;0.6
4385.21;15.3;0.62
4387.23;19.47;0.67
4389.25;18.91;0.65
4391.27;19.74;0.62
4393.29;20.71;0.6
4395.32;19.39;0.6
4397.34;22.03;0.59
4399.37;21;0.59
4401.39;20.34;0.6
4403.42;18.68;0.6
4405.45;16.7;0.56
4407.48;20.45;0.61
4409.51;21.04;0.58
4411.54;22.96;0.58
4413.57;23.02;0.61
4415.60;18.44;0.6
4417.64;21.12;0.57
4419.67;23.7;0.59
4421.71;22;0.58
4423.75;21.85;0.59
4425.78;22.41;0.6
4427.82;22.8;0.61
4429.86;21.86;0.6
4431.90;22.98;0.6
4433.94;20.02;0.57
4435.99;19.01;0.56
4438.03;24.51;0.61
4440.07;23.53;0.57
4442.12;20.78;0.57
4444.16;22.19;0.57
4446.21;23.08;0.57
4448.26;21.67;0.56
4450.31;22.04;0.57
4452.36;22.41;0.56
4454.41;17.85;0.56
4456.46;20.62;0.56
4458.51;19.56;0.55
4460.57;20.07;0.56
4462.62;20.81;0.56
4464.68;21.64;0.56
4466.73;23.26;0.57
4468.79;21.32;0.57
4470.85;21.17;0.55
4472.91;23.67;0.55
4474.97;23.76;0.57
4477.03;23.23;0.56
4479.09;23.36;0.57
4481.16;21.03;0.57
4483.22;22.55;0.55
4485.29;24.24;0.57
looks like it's 1.1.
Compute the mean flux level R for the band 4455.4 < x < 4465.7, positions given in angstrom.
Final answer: 20.5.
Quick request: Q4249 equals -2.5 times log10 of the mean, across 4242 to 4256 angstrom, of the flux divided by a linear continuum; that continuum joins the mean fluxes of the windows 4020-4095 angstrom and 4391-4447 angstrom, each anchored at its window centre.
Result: 0.099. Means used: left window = 18.9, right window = 21.3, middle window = 18.4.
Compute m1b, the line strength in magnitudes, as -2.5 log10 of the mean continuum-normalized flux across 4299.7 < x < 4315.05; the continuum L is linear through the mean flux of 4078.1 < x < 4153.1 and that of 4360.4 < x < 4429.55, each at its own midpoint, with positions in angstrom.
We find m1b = 0.45 mag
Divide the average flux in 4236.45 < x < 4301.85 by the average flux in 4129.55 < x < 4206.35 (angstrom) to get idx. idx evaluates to 0.90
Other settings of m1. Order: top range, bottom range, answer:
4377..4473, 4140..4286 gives 1.10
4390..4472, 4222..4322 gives 1.22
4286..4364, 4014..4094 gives 0.96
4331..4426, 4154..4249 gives 1.05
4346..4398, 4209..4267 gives 1.06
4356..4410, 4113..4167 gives 0.99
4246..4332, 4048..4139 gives 0.90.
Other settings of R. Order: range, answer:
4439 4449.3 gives 22.3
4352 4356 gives 19.6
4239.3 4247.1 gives 20.2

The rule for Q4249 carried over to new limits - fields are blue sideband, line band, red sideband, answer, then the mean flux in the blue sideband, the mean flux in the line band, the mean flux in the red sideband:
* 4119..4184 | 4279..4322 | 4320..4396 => 0.200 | 19.8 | 16.4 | 19.7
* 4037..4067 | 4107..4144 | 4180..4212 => -0.065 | 18.2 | 19.9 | 19.2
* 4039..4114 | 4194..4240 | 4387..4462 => 0.047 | 18.7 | 18.8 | 21.1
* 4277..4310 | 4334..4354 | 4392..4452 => -0.101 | 15.6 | 19.6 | 21.4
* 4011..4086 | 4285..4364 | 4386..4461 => 0.131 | 18.7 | 18.1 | 21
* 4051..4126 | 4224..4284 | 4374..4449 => 0.100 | 19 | 18.1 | 20.6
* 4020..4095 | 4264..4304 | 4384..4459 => 0.200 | 18.9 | 16.7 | 20.9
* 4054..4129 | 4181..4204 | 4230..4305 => -0.029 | 19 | 18.7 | 17.6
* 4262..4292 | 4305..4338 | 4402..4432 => 0.027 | 17.8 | 18.5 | 21.3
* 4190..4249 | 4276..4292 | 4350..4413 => 0.095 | 19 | 17.7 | 19.9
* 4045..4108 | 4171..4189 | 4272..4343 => -0.058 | 18.5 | 18.9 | 17.3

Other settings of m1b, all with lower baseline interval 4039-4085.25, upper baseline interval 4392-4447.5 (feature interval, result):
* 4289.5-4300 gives 0.29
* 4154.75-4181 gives -0.05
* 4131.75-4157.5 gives -0.03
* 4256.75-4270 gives 0.06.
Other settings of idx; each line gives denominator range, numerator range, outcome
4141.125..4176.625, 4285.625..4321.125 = 0.81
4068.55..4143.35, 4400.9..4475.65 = 1.10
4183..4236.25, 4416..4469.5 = 1.14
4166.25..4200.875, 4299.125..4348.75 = 0.93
